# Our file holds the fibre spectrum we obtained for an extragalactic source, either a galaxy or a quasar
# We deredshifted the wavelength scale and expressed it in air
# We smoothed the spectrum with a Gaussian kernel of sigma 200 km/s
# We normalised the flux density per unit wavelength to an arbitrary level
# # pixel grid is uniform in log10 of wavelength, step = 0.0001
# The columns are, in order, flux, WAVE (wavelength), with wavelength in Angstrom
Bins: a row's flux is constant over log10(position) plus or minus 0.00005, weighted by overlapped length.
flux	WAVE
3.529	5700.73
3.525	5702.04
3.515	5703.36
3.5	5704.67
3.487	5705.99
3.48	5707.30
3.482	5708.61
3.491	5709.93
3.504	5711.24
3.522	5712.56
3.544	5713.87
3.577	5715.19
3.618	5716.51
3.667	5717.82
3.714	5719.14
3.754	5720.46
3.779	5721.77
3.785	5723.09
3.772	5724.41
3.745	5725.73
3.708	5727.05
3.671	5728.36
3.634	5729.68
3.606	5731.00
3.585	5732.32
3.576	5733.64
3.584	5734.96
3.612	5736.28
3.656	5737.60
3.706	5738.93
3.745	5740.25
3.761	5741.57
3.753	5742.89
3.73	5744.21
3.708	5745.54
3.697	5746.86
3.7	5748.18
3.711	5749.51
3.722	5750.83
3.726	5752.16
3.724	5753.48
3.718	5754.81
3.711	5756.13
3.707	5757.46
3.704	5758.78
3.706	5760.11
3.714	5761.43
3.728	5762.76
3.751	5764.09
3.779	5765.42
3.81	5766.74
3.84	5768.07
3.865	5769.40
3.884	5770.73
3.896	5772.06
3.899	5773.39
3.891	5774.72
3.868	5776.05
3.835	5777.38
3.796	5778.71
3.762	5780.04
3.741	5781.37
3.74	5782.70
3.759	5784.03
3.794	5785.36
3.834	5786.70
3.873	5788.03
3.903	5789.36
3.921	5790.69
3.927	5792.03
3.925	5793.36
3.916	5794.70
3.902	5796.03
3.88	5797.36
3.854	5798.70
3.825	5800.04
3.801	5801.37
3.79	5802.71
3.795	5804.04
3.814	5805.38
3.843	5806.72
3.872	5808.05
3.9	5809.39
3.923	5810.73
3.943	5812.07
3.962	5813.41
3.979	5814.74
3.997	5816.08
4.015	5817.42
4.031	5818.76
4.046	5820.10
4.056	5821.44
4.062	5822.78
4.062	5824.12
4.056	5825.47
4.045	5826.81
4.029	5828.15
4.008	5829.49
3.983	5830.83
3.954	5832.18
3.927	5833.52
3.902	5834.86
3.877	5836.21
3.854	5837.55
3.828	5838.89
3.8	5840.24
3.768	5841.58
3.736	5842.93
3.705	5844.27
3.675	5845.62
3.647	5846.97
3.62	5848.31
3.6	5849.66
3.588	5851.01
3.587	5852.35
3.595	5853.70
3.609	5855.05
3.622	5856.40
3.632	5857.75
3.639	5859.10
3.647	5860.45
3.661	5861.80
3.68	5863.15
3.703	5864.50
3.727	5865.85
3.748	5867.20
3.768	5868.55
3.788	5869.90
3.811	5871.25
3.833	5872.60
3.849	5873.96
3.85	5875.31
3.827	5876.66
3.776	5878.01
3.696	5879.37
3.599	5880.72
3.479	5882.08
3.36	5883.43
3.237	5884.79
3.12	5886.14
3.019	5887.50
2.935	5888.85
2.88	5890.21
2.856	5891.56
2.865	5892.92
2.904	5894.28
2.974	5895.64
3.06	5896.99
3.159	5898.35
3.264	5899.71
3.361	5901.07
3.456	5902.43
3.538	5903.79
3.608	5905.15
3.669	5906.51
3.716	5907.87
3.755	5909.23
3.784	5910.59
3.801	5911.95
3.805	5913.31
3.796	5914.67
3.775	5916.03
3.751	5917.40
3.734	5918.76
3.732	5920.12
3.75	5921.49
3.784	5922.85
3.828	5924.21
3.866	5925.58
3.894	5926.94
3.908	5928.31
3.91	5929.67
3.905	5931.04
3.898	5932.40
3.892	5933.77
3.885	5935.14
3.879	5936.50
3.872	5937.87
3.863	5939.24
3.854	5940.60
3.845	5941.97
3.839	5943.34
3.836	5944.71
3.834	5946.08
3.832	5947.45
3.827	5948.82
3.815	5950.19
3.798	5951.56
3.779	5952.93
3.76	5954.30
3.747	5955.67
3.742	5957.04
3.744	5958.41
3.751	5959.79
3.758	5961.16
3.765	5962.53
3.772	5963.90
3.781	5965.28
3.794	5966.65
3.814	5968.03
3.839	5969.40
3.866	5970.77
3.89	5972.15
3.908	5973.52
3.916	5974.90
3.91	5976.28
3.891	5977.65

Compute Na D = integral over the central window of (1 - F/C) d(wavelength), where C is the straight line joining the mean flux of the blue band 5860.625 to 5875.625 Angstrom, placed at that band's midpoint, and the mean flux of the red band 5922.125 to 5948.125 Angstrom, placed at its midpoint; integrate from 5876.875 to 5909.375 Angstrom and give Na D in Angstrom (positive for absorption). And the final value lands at 4.2 Angstrom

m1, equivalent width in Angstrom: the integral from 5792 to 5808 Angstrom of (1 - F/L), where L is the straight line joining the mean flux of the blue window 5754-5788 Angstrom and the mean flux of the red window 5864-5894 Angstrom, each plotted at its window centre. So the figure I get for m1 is -0.6 Angstrom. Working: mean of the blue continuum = 3.79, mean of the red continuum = 3.48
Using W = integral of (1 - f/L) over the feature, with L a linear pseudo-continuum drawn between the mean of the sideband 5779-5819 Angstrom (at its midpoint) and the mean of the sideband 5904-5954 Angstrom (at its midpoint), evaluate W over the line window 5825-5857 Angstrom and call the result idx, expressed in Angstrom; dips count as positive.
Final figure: 0.52 Angstrom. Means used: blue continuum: 3.87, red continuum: 3.81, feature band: 3.79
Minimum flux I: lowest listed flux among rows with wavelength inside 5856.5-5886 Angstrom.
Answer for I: 3.237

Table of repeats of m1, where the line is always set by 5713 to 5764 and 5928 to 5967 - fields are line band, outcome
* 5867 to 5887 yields 0.7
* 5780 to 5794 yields -0.4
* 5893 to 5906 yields 1.9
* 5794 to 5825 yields -1.6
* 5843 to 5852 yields 0.3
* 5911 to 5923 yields 0.1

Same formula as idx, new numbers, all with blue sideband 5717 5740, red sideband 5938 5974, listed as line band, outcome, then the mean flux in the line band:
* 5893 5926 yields 1.9 Angstrom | 3.56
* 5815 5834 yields -1.4 Angstrom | 4.02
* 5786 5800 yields -0.7 Angstrom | 3.89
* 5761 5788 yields -0.8 Angstrom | 3.81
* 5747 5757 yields -0.1 Angstrom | 3.71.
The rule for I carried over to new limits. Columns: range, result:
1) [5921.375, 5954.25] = 3.75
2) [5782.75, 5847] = 3.647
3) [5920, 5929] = 3.732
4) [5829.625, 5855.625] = 3.587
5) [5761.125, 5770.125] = 3.714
